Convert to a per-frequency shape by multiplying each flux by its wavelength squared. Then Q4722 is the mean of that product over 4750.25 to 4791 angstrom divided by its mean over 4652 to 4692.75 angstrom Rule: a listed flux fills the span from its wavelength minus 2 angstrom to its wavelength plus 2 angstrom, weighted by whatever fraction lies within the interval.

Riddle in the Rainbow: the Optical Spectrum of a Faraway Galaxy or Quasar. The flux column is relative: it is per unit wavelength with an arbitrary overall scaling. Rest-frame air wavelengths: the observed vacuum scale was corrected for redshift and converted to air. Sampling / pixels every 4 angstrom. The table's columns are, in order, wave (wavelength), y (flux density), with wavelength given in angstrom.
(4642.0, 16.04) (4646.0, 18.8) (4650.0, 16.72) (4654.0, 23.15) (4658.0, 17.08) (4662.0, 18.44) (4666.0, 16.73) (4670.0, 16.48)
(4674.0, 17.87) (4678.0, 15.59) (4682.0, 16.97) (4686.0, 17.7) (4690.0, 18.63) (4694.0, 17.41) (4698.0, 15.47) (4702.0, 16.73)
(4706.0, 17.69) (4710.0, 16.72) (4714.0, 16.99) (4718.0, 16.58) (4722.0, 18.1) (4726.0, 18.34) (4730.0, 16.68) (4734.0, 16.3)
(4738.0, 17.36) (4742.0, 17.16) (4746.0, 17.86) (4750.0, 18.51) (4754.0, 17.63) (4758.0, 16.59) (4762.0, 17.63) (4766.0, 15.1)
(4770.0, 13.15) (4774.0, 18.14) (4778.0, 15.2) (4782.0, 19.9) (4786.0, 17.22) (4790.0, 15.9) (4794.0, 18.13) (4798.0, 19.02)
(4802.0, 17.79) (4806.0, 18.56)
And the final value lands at 0.98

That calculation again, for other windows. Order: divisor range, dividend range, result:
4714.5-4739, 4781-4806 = 1.07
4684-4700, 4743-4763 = 1.05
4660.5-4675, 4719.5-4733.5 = 1.04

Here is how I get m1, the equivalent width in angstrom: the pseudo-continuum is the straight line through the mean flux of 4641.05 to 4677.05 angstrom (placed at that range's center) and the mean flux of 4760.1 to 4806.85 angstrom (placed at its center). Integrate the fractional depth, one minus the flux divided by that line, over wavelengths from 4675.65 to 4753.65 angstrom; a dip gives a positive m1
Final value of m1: 1.50 angstrom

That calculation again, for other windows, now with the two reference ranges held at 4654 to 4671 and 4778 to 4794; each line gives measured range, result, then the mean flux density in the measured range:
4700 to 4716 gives 0.64 angstrom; 17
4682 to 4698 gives 0.29 angstrom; 17.5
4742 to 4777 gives 1.46 angstrom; 16.8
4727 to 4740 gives 0.54 angstrom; 16.9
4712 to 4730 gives 0.28 angstrom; 17.4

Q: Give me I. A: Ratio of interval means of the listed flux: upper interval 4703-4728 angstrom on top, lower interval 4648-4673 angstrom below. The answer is 0.96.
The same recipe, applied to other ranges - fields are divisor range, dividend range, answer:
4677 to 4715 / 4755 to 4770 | 0.94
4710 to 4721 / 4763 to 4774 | 0.90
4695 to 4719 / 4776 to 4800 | 1.05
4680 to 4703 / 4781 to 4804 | 1.04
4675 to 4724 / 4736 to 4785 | 1.00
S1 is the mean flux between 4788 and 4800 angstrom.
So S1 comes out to 17.7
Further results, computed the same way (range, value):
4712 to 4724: 17.2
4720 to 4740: 17.4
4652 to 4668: 18.9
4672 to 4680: 16.7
